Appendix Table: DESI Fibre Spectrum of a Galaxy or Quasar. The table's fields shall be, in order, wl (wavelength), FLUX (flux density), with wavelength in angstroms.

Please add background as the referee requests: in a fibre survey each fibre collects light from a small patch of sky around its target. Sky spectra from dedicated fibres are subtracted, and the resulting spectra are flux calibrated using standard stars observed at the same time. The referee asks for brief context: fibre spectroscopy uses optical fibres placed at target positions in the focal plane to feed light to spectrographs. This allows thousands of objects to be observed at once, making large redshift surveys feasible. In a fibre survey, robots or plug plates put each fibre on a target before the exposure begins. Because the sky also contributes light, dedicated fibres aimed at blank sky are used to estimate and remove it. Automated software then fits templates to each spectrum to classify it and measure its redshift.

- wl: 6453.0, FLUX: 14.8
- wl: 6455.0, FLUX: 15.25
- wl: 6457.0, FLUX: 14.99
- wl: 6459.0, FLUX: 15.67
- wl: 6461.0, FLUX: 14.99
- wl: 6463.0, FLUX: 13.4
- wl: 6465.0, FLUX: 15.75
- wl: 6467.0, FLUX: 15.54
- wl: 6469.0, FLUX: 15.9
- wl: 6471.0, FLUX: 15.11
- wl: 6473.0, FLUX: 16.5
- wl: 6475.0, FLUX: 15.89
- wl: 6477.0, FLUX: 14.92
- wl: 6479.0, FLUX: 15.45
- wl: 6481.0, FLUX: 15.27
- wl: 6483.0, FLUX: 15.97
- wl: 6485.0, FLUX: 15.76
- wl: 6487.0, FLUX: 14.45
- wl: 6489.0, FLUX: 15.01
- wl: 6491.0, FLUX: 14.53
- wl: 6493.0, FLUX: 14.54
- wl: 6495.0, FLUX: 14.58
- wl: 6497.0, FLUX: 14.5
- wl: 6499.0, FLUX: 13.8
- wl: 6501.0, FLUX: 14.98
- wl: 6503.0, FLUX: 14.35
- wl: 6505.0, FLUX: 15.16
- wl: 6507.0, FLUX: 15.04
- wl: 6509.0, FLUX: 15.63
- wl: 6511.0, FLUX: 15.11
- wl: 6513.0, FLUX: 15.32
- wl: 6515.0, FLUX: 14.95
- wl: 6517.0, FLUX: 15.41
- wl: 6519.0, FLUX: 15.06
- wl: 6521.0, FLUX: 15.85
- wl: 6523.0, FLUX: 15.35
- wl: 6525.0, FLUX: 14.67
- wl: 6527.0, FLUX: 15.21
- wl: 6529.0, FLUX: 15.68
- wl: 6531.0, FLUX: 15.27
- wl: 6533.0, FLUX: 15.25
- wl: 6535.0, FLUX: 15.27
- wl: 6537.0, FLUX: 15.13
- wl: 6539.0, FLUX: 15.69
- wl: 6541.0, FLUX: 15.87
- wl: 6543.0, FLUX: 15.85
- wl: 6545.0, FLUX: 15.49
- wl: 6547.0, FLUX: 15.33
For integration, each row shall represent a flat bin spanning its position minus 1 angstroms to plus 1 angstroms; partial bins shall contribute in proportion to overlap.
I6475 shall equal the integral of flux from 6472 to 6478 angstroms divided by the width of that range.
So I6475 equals 15.8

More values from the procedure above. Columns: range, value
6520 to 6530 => 15.4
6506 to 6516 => 15.2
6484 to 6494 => 14.9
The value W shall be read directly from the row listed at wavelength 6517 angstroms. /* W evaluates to 15.41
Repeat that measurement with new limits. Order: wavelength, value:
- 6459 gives 15.67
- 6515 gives 14.95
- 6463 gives 13.4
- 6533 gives 15.25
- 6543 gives 15.85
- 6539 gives 15.69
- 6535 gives 15.27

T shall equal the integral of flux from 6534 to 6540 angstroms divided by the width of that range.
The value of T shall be 15.4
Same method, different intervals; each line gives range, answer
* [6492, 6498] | 14.5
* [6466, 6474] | 15.8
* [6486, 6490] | 14.7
